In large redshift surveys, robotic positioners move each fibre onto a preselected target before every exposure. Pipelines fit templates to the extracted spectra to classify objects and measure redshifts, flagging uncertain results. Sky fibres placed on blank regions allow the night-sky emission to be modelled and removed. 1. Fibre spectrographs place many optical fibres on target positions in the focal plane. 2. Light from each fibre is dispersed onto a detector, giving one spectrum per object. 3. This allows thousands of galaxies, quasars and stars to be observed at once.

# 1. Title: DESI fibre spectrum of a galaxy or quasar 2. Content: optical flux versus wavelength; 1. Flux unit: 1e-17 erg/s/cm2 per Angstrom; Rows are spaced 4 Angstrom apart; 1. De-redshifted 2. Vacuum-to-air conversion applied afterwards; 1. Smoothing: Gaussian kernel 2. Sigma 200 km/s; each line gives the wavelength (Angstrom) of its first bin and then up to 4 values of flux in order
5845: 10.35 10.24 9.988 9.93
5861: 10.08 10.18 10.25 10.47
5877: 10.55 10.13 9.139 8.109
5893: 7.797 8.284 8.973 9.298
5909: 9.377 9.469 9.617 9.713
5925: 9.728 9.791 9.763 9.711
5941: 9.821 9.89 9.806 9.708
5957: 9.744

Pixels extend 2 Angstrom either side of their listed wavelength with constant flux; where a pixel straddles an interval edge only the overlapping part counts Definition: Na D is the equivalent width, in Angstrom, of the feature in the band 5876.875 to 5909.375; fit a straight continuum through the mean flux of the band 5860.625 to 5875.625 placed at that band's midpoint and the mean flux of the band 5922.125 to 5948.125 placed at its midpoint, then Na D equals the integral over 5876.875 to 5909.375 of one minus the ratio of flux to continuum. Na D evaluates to 3.6 Angstrom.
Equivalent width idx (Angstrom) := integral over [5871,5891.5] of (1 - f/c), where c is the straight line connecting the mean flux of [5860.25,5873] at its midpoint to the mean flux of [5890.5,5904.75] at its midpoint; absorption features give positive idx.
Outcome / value -0.5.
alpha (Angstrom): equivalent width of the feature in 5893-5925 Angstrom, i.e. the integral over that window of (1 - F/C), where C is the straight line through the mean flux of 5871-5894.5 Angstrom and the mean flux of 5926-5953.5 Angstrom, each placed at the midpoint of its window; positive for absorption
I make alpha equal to 1.3 Angstrom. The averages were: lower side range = 9.4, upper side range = 9.79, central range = 9.19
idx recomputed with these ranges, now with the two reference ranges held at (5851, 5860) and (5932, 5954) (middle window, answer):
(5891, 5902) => 1.77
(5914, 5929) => 0.22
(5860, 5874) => -0.41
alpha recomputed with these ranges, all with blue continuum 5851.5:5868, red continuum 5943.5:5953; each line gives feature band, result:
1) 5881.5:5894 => 1.7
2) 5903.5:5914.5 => 0.6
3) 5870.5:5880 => -0.4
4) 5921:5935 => 0.2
